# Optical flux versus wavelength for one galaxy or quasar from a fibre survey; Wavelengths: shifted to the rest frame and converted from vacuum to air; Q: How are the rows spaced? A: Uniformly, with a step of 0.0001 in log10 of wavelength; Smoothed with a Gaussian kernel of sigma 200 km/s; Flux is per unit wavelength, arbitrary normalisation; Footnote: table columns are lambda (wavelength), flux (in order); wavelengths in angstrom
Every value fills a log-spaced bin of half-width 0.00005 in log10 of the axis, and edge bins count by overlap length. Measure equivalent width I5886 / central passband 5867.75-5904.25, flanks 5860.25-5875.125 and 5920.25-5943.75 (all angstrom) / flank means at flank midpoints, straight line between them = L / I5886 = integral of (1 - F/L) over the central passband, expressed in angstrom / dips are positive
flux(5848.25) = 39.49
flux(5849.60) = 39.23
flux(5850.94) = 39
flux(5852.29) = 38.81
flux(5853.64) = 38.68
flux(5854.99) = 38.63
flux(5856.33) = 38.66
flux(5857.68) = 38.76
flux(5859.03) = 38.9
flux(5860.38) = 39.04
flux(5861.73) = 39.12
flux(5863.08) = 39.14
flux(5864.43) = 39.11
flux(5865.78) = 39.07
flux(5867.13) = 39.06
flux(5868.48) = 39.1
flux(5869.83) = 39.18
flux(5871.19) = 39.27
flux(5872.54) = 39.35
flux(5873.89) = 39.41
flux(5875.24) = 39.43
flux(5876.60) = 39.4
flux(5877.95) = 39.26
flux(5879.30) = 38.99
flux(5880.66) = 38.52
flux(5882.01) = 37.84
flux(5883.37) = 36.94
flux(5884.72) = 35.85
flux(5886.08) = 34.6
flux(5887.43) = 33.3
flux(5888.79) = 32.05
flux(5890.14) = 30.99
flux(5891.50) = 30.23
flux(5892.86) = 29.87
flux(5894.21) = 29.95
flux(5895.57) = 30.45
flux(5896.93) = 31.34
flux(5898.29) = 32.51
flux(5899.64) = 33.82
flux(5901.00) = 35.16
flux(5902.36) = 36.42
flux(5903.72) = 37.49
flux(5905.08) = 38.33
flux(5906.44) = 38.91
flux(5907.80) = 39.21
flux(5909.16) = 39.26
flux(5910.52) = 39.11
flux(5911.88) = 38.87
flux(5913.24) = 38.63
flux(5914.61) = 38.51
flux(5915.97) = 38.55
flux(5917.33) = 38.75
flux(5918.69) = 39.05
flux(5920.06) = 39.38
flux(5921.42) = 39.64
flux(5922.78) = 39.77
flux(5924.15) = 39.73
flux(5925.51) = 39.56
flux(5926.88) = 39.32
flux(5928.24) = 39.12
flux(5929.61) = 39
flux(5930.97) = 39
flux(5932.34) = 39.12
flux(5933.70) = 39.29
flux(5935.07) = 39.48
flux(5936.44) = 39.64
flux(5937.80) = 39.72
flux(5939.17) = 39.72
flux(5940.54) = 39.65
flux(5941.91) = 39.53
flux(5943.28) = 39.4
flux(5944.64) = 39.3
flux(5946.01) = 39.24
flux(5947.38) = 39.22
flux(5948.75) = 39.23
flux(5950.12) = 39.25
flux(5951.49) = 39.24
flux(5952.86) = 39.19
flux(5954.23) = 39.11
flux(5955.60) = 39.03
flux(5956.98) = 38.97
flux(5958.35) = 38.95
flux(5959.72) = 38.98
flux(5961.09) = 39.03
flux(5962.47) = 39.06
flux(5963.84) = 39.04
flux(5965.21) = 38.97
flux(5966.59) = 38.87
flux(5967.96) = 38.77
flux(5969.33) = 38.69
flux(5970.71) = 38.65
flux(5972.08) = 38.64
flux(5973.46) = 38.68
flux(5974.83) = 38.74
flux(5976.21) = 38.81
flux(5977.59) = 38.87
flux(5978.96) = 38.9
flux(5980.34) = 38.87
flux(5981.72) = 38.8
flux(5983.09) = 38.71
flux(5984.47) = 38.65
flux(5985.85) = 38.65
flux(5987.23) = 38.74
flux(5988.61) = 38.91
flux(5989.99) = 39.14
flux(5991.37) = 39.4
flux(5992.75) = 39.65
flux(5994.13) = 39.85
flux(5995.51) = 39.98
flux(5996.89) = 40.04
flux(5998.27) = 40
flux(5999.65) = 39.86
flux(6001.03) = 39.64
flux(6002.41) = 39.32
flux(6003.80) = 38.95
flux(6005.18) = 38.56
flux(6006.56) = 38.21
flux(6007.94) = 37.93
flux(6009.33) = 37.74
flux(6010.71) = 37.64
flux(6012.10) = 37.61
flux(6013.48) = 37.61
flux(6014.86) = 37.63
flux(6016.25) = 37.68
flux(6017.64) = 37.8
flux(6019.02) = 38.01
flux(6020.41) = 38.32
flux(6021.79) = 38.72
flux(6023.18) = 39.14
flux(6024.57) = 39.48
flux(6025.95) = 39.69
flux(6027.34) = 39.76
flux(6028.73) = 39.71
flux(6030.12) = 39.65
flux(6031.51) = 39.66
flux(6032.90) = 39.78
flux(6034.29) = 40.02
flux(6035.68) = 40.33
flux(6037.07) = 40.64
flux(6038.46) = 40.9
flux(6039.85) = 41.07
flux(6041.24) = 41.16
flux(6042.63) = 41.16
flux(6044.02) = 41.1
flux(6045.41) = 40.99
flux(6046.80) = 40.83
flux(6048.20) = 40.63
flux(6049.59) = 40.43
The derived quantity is 3.43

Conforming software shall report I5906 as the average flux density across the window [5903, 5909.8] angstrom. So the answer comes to 38.6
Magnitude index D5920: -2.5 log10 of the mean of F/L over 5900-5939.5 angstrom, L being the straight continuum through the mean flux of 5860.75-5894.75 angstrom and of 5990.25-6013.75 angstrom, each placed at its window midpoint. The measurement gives -0.04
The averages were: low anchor 36.8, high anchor 39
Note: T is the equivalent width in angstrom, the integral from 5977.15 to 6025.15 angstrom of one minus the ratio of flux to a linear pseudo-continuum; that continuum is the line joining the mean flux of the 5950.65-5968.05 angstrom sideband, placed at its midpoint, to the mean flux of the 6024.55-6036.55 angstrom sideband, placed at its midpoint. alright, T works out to 0.87 angstrom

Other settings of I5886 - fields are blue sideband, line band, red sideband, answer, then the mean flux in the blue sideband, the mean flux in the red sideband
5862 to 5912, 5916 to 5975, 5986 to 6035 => -2.4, 36.5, 39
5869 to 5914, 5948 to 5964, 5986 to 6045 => -0.5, 36.2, 39.3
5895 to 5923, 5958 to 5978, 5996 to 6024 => -0.4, 37.3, 38.5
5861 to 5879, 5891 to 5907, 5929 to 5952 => 2.3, 39.2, 39.4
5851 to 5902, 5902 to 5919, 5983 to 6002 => -0.5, 36.6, 39.4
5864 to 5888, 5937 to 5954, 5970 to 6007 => -0.3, 38.2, 39.1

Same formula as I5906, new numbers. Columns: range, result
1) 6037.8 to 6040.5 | 41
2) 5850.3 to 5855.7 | 38.8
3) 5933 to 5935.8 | 39.4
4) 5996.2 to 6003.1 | 39.8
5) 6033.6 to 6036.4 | 40.2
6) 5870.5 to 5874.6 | 39.3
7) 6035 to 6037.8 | 40.5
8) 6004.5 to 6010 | 38.1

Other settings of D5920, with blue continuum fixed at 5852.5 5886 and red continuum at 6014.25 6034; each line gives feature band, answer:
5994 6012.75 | 0.00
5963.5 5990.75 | 0.00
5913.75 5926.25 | -0.01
